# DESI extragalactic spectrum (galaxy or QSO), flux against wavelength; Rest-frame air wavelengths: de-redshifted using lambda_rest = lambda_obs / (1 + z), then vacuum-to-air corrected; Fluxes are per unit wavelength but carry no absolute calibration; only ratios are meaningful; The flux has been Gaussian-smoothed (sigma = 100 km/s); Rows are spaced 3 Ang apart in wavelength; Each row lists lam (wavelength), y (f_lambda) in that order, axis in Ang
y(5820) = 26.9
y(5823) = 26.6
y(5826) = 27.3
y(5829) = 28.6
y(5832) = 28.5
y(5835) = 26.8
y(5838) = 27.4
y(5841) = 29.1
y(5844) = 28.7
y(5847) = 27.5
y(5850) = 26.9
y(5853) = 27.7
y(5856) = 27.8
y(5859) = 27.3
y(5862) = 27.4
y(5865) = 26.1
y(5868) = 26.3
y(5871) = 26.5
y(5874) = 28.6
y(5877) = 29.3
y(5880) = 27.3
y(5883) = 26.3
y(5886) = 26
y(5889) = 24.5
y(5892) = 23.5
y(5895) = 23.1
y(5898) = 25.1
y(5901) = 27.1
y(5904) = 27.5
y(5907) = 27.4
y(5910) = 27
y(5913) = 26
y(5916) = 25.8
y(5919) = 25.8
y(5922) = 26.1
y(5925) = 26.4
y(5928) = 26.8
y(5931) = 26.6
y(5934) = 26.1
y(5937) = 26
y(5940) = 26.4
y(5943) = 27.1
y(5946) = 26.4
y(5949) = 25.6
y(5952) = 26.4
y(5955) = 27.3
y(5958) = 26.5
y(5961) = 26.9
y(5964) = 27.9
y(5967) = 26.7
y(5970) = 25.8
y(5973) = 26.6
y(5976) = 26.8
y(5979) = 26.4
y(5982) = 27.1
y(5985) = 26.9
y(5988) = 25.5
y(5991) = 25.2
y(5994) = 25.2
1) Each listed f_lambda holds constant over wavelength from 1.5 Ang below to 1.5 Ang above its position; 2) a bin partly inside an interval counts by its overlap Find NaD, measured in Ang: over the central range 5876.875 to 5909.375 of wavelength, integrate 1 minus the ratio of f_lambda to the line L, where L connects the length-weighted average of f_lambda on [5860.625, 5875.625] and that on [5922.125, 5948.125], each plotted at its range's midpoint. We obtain 1.0 Ang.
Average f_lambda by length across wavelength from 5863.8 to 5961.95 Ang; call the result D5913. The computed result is 26.4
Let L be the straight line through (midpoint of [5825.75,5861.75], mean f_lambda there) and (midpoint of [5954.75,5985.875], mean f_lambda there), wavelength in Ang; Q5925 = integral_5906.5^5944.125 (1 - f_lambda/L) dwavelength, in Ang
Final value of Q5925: 1.05 Ang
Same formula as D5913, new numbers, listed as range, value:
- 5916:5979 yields 26.5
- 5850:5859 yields 27.5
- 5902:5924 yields 26.5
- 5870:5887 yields 27.4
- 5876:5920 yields 26.1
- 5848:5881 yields 27.4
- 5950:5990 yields 26.6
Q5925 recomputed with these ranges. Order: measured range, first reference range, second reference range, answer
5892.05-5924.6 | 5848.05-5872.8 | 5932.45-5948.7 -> 0.8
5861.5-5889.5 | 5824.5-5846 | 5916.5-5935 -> 0.4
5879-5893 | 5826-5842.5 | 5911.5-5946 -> 0.8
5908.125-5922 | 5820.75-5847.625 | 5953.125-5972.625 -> 0.5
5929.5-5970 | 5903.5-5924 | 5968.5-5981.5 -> -0.2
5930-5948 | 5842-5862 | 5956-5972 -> 0.4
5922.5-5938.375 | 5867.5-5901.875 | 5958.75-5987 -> 0.0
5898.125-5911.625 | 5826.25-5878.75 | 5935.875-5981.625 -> 0.1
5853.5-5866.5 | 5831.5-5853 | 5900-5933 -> 0.2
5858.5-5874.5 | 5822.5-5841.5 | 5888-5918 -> -0.1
